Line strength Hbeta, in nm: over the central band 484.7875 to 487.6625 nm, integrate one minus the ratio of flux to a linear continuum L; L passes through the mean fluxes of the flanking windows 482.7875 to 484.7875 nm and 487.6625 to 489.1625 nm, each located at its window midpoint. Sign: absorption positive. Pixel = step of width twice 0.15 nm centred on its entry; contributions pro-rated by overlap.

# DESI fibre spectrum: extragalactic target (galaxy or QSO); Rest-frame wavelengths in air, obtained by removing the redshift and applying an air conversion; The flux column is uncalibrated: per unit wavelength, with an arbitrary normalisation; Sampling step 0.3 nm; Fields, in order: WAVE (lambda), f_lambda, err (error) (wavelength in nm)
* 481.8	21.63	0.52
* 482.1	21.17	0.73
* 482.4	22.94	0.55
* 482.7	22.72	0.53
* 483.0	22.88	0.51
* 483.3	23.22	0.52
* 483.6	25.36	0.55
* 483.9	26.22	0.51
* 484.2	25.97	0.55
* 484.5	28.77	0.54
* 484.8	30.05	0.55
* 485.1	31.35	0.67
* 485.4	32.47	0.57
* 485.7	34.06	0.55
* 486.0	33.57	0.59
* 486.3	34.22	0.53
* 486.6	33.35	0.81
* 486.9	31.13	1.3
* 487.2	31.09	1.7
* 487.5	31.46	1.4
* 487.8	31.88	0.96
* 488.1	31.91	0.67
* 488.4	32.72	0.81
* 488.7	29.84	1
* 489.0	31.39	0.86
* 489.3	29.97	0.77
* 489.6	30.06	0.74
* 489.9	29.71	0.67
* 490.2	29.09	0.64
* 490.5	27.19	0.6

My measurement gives -0.37 nm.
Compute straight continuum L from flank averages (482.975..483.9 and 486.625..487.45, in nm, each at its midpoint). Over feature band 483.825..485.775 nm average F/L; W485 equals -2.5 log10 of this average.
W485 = -0.10 mag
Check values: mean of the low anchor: 24.3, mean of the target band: 29.8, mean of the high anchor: 31.5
